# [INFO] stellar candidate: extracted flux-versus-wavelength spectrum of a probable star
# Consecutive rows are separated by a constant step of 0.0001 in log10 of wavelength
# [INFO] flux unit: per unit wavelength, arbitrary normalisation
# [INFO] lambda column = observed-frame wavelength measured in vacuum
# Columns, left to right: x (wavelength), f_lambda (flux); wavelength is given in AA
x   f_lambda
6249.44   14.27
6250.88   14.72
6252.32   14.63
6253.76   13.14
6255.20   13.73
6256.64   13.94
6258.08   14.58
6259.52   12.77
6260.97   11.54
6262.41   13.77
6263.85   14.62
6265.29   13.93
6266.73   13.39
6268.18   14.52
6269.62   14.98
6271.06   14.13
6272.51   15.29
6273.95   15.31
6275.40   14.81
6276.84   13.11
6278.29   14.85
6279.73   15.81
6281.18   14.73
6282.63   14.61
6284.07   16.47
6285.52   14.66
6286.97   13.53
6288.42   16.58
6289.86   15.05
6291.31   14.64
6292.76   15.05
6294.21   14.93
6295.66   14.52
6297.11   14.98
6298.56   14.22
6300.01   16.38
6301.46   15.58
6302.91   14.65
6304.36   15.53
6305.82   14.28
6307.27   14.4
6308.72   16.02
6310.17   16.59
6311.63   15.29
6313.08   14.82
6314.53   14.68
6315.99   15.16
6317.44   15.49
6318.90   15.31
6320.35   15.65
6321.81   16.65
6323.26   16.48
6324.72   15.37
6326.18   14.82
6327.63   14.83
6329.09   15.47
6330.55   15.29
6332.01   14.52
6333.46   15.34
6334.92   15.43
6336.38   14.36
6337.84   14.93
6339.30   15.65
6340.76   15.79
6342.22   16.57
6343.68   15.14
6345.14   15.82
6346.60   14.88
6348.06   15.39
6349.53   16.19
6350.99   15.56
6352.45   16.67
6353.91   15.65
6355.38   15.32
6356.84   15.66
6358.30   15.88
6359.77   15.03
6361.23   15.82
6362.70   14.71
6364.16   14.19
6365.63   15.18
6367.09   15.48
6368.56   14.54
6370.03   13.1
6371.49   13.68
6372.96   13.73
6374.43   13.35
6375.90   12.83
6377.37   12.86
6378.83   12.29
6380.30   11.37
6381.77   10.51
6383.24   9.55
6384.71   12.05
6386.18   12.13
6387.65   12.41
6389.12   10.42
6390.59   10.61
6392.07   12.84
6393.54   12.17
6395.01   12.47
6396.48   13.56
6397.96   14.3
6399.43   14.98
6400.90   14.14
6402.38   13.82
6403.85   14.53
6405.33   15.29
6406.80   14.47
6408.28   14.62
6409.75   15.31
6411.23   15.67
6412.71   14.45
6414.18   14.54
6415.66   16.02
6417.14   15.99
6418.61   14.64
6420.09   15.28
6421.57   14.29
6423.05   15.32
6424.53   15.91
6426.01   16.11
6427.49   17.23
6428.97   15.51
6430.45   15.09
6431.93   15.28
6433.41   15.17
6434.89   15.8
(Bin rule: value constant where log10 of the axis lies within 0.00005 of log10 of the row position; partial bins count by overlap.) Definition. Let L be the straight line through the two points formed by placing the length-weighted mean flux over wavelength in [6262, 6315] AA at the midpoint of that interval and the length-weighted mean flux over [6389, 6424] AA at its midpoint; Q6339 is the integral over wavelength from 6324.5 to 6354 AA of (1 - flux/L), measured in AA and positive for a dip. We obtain -1.6 AA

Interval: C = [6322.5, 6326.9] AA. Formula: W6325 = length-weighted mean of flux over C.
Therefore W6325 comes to 15.6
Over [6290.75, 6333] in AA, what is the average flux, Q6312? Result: 15.2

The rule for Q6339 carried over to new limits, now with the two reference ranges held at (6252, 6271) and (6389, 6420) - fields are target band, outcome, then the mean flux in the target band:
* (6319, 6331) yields -1.4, 15.6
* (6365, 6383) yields 1.2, 13.1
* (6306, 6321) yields -1.5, 15.3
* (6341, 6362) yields -2.5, 15.7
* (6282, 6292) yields -0.9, 15.1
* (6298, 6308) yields -0.8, 15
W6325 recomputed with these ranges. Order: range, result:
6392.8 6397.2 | 12.8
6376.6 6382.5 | 11.8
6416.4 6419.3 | 15.4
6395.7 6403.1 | 14.1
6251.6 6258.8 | 14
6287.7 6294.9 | 15.3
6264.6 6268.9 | 13.9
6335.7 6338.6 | 14.7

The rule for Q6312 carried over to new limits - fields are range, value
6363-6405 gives 13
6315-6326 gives 15.6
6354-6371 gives 15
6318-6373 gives 15.3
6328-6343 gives 15.3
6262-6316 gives 14.9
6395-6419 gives 14.7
